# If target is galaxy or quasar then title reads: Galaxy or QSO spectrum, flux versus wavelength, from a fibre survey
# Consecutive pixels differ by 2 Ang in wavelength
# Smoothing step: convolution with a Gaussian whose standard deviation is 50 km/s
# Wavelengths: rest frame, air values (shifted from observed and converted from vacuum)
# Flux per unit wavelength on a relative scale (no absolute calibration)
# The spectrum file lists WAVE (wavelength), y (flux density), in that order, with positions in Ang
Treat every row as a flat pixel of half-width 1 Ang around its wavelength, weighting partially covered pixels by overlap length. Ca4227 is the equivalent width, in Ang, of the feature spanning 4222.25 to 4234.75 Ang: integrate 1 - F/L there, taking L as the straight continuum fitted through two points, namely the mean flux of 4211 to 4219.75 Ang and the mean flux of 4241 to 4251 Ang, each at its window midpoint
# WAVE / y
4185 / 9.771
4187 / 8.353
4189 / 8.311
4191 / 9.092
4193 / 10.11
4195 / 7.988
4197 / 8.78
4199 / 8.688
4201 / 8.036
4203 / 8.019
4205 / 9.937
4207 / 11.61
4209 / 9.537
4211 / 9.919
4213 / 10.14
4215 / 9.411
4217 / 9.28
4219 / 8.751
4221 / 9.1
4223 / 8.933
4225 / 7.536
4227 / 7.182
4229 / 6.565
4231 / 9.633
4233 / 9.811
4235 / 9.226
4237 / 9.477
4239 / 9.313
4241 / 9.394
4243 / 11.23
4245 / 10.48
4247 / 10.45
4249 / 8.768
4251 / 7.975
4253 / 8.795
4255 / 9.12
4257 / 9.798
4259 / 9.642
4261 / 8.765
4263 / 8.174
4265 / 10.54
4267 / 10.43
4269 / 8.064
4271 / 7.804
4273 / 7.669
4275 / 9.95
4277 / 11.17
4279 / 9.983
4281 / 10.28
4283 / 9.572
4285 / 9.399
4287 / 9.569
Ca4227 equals 1.7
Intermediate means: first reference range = 9.47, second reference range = 9.92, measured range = 8.32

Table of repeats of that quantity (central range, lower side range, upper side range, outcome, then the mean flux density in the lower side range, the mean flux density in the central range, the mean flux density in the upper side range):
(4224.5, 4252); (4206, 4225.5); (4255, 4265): 0.7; 9.47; 9.1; 9.24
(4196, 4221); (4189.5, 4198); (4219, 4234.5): -1.8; 8.95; 9.33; 8.44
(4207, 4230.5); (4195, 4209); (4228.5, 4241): 0.6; 9.12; 8.9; 9.13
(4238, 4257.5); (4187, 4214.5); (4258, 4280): -0.5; 9.21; 9.53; 9.29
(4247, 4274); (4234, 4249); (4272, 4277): 1.7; 9.86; 8.95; 9.28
